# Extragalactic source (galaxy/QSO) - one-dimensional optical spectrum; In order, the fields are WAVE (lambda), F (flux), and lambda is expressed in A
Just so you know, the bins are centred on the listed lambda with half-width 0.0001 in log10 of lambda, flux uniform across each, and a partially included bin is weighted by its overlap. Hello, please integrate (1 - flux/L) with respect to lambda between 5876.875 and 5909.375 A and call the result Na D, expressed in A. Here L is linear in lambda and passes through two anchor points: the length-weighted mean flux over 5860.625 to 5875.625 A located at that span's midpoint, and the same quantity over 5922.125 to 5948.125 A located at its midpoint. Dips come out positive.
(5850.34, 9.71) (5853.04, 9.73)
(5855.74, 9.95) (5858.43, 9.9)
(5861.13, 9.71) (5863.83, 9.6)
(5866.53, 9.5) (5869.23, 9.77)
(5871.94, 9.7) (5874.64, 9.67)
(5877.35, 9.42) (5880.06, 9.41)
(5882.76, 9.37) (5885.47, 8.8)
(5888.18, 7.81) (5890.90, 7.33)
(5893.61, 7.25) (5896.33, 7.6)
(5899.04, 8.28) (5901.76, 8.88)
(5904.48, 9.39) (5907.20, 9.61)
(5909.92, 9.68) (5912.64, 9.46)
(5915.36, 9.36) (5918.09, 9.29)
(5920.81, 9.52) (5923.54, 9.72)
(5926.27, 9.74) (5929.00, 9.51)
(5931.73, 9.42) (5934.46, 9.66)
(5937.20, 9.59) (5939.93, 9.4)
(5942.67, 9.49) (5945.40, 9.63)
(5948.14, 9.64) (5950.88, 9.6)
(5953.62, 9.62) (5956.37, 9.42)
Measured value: 3.5 A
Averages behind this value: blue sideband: 9.66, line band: 8.6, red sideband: 9.58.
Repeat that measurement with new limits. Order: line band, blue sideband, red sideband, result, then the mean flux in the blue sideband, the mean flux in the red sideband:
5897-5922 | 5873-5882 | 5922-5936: 0.89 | 9.5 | 9.6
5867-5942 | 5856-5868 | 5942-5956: 3.94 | 9.71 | 9.59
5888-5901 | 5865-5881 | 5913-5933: 2.52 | 9.58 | 9.51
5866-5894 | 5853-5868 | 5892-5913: 0.99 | 9.74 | 8.72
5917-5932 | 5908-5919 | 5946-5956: -0.07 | 9.46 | 9.59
